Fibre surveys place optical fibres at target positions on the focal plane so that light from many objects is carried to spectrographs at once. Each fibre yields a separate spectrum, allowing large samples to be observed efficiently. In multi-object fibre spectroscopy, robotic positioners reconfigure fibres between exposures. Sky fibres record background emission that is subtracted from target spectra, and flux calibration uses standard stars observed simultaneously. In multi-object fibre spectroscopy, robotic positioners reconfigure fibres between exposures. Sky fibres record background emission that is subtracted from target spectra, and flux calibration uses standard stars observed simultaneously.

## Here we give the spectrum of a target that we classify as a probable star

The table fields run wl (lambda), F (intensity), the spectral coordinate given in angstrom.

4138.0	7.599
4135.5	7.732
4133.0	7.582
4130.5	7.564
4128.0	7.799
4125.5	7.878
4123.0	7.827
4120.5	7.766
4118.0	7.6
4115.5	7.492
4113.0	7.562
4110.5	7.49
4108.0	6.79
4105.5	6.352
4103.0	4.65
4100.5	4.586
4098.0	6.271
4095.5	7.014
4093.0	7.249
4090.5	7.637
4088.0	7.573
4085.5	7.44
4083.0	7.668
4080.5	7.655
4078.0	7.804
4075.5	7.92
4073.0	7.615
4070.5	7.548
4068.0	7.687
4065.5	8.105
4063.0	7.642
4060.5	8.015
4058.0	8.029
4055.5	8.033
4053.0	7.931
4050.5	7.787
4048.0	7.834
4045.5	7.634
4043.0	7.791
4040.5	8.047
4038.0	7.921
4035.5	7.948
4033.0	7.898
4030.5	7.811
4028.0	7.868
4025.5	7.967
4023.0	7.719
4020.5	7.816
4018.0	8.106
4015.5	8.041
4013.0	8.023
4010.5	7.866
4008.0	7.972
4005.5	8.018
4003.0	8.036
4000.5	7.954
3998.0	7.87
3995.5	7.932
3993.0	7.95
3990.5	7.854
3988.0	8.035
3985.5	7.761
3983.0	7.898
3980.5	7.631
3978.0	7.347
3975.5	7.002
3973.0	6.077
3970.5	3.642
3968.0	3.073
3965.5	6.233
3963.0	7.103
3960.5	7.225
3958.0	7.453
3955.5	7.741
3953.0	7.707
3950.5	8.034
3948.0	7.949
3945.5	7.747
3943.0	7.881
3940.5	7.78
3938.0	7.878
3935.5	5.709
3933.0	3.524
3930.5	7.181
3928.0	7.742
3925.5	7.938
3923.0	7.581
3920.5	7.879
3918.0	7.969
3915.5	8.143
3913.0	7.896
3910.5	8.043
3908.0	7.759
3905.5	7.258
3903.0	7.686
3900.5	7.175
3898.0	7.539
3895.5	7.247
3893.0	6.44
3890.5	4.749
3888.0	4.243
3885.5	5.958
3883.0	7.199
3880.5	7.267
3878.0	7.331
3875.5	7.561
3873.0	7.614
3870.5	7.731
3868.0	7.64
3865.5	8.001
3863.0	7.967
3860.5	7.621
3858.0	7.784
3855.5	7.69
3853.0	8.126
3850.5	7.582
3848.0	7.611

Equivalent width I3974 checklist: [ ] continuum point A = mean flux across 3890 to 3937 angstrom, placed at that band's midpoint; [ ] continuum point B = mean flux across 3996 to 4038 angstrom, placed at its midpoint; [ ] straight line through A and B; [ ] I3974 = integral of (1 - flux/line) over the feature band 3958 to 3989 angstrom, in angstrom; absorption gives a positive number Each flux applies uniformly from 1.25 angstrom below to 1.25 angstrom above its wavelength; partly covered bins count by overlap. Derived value 4.1 angstrom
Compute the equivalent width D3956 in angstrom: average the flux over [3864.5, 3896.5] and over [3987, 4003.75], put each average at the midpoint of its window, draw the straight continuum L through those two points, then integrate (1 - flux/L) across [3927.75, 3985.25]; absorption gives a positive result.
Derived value 5.41 angstrom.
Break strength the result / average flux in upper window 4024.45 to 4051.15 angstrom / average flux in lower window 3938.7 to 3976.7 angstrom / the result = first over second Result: 1.15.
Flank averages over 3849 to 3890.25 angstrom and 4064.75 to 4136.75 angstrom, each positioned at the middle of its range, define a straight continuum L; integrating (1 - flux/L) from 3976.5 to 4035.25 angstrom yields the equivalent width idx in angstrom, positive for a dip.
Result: -4.8 angstrom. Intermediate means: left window 7.27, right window 7.3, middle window 7.88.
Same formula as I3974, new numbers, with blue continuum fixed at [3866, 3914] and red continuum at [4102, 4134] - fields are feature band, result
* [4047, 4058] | -1.1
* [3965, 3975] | 3.3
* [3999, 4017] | -2.0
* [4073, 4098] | -0.8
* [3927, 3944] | 0.8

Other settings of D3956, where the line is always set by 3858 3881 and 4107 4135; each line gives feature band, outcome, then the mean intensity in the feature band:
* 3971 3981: 1.2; 6.72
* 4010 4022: -0.6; 7.97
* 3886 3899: 2.8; 6.01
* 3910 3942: 1.4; 7.32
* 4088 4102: 1.8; 6.61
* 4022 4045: -0.8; 7.88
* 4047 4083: -1.0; 7.82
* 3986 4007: -0.9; 7.95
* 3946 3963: 0.0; 7.64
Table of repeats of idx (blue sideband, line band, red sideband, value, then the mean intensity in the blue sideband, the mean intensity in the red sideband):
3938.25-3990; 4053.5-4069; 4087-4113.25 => -2.7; 7.09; 6.61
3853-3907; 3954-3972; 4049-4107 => 2.8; 7.15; 7.31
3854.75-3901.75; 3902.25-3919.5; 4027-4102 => -1.6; 7.09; 7.59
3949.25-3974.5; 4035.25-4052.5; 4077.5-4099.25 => -2.0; 6.43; 7.35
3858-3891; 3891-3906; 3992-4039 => 0.3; 7.07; 7.93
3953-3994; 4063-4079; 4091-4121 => -2.3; 6.9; 6.73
